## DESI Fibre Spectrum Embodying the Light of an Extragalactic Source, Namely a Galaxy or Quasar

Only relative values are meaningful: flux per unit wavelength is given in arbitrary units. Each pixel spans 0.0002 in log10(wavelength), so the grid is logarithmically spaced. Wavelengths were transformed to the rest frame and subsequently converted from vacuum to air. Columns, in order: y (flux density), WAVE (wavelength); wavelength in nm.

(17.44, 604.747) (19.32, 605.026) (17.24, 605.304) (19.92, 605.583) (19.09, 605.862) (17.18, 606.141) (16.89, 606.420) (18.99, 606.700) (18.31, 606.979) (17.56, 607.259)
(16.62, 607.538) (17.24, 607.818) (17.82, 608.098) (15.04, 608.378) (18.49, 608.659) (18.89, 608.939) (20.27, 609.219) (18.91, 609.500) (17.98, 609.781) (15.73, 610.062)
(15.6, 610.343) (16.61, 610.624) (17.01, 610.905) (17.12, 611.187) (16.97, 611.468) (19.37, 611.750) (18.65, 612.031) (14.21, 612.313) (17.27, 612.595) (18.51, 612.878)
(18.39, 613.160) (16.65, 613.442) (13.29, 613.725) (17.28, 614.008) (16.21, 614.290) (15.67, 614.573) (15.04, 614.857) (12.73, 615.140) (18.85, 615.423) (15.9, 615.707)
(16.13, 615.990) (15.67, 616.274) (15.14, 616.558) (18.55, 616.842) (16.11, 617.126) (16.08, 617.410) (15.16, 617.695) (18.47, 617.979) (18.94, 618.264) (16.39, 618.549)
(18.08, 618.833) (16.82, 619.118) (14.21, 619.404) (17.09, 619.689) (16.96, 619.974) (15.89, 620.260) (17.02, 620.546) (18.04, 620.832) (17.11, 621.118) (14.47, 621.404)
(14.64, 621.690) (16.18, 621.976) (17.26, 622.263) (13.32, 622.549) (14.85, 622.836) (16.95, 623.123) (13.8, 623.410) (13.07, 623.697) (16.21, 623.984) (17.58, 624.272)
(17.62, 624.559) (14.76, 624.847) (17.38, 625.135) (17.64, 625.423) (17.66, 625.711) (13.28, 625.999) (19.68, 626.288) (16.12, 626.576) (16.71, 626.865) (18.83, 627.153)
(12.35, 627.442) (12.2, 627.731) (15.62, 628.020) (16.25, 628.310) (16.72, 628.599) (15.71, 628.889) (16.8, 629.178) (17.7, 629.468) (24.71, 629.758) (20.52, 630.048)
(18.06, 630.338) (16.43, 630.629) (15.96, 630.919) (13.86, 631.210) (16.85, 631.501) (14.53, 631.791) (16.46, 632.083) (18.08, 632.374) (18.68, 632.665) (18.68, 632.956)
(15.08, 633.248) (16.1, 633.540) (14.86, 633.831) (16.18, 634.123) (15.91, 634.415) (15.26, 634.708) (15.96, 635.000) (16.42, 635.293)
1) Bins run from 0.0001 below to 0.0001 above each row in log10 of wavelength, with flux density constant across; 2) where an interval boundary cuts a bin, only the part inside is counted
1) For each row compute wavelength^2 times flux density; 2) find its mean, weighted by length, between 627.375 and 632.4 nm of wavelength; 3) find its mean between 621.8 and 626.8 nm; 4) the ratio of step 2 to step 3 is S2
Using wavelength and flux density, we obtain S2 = 1.1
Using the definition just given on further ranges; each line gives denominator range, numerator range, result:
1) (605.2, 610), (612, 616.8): 0.92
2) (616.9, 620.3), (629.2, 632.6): 1.09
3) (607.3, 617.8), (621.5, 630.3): 1.02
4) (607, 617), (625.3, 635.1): 1.04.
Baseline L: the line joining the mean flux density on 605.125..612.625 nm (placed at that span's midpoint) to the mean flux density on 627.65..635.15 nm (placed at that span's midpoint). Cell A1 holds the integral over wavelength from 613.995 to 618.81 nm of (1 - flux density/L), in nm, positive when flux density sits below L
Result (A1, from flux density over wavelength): 0.25 nm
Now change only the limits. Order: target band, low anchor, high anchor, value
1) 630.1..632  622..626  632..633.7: 0.08 nm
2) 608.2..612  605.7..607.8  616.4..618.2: -0.03 nm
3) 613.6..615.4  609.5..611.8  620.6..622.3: 0.16 nm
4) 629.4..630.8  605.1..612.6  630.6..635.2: -0.27 nm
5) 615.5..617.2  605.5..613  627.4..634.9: 0.09 nm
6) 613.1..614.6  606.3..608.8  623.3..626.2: 0.07 nm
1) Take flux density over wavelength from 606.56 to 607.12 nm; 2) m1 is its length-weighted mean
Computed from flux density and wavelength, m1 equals 18.6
